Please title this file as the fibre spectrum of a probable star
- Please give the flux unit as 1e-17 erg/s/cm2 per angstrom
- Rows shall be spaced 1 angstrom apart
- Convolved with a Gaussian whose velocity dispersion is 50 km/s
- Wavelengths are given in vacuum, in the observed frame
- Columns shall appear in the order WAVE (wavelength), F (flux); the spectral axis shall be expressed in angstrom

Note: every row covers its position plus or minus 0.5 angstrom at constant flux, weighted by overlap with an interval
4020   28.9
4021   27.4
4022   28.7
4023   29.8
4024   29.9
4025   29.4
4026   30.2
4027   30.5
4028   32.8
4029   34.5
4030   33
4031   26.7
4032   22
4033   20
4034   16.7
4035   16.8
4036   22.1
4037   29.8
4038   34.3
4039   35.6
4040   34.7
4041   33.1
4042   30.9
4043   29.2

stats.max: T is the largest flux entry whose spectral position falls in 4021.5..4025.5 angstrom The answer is 29.9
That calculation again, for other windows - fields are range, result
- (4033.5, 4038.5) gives 34.3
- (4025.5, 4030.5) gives 34.5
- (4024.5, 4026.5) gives 30.2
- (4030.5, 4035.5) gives 26.7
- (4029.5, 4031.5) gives 33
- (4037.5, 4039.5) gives 35.6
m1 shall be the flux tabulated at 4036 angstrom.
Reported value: 22.1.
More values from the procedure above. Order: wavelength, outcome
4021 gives 27.4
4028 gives 32.8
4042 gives 30.9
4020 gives 28.9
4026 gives 30.2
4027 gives 30.5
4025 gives 29.4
